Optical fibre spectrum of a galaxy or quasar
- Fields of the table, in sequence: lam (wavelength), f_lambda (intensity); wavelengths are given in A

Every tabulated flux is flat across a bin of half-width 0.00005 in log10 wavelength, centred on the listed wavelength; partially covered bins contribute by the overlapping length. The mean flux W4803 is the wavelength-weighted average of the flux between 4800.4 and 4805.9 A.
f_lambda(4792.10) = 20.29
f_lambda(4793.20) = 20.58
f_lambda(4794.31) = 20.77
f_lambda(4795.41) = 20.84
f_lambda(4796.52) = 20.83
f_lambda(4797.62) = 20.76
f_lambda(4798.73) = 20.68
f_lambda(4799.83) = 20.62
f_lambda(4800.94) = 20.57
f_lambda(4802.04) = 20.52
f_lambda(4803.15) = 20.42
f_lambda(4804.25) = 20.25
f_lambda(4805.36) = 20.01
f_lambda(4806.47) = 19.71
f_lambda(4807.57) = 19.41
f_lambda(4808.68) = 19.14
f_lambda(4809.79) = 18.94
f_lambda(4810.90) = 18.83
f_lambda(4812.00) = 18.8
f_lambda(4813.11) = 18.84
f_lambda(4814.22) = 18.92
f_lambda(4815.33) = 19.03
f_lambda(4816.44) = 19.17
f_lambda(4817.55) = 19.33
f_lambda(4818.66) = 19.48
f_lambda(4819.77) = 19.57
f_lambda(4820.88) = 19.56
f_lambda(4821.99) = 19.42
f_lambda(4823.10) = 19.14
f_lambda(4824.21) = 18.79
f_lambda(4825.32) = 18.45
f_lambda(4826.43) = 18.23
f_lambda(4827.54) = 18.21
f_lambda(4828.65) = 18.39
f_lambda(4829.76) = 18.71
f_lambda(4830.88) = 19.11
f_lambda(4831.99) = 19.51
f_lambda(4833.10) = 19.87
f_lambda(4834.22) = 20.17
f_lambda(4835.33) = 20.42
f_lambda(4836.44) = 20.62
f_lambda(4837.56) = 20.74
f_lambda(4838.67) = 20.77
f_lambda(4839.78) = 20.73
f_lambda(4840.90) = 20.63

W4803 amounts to 20.4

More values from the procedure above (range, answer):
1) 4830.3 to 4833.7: 19.4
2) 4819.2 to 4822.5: 19.5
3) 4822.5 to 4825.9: 18.8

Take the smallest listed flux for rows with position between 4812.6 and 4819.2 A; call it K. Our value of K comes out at 18.84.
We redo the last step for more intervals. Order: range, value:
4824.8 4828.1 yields 18.21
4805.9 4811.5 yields 18.83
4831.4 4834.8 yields 19.51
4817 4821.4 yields 19.33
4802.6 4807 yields 19.71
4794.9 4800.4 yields 20.62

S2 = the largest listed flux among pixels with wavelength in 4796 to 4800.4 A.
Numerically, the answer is 20.83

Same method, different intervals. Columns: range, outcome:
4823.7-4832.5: 19.51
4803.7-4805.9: 20.25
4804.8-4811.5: 20.01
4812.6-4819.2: 19.48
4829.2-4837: 20.62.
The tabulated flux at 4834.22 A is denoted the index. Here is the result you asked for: 20.17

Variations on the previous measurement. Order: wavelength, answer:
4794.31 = 20.77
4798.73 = 20.68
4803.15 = 20.42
